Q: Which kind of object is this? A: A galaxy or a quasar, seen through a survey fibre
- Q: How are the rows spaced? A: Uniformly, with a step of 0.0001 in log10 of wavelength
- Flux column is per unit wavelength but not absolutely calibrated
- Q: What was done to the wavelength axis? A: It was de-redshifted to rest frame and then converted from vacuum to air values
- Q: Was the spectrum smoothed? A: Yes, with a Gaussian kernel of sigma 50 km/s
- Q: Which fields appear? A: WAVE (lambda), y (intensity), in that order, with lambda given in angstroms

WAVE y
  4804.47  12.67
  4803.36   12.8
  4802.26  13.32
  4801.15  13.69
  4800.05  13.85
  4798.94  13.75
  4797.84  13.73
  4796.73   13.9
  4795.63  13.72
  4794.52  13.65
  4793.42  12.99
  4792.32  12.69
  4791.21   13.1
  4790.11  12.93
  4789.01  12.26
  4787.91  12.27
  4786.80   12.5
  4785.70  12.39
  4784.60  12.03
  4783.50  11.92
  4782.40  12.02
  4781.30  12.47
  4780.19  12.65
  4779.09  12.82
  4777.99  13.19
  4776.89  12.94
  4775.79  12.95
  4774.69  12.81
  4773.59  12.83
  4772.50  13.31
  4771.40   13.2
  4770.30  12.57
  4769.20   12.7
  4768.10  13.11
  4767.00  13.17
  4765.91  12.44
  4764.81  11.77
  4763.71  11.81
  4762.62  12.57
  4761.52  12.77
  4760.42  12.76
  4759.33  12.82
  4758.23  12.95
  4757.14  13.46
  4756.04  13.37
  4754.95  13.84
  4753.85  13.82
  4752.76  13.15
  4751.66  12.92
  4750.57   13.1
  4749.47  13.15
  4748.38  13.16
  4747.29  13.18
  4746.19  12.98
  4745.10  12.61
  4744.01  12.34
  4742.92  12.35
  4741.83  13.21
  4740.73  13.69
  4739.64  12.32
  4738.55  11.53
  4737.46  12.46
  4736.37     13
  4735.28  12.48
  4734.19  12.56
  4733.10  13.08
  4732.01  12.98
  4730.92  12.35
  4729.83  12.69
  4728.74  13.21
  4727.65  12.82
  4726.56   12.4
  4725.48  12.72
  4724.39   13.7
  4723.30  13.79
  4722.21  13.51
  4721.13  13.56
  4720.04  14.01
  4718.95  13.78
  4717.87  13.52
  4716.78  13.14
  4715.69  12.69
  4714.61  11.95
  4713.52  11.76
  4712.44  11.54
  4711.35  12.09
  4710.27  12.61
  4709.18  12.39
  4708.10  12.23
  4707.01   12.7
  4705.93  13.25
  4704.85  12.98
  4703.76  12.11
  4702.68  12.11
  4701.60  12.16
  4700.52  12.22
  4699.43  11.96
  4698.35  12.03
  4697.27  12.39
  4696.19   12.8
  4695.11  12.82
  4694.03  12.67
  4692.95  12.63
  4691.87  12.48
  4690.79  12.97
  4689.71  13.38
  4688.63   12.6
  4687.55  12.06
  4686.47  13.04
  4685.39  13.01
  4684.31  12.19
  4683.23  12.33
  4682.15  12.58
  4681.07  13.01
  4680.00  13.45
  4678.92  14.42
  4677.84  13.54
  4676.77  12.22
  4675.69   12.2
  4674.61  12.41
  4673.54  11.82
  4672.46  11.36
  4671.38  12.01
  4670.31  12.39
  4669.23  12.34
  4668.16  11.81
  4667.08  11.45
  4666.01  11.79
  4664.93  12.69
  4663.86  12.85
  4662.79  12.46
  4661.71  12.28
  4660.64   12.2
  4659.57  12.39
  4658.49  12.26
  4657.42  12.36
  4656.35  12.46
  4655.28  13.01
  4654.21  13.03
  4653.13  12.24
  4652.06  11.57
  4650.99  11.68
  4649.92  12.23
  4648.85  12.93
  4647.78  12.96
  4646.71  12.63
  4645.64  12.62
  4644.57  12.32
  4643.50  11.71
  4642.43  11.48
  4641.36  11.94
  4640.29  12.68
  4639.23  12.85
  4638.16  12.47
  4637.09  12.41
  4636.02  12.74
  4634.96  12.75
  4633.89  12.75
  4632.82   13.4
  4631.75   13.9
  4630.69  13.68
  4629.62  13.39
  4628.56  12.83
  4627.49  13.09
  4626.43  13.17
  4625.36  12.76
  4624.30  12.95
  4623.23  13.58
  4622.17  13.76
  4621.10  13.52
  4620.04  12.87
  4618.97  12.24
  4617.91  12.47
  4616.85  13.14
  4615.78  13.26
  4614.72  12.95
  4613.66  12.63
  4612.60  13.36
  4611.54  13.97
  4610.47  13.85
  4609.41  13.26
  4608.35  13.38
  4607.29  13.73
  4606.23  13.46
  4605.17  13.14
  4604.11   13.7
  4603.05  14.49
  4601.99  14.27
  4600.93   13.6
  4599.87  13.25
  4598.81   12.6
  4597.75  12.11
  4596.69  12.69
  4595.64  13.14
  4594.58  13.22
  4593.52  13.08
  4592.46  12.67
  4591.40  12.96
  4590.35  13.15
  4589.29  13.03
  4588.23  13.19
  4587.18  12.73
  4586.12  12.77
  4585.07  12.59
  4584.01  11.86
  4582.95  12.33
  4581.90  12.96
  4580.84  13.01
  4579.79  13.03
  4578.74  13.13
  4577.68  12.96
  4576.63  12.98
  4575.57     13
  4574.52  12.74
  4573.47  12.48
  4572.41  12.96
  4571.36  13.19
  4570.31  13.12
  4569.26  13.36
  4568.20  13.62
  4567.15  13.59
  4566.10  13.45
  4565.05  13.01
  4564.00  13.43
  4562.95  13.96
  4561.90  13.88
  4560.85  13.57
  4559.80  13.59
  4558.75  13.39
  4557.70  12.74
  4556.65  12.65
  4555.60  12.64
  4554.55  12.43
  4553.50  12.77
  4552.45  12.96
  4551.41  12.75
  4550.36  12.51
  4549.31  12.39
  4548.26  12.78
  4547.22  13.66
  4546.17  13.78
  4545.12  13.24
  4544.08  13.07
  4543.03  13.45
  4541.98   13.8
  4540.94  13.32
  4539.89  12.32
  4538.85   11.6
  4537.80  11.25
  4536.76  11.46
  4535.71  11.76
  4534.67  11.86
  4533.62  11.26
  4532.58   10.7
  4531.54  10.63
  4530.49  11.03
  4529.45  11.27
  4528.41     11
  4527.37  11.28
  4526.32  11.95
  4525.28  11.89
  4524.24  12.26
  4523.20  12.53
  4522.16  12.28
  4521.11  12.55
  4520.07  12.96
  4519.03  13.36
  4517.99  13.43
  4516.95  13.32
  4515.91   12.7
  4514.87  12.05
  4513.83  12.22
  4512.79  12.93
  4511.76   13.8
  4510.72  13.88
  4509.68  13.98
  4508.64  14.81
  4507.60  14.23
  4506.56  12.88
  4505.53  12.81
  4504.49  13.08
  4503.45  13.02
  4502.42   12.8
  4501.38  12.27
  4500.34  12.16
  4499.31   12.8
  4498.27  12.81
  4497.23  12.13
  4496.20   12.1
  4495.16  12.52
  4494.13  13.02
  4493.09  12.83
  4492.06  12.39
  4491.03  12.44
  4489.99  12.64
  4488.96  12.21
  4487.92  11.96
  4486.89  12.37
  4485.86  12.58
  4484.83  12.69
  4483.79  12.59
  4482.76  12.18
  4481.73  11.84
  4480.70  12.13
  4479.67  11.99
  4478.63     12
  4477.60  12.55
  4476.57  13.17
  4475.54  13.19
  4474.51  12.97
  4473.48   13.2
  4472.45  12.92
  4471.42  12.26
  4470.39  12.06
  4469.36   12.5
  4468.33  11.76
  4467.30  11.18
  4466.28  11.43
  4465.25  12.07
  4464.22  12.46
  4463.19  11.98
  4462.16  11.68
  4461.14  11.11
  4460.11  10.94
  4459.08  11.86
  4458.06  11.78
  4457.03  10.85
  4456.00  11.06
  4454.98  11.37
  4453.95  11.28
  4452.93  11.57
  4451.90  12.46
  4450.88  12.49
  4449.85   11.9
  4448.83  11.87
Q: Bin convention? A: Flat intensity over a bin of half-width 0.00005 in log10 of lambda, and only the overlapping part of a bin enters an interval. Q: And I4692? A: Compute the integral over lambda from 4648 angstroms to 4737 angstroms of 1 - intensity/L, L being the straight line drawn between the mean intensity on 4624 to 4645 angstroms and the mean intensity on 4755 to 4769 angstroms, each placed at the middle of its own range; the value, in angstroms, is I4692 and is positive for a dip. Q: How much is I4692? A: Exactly 1.2 angstroms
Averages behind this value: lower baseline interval 12.8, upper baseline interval 12.8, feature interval 12.6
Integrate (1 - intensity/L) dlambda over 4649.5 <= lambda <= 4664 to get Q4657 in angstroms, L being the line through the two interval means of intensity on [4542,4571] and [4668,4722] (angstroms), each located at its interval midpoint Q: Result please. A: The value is 0.5 angstroms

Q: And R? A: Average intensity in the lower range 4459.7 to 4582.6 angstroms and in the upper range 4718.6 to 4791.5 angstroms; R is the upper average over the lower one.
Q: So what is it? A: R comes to 1.0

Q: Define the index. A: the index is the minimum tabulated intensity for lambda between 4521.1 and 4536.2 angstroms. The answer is 10.63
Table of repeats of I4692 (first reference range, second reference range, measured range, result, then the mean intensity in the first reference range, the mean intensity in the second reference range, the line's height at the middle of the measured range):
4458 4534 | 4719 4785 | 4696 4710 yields 0.4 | 12.4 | 12.9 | 12.8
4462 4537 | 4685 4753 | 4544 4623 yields -3.6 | 12.4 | 12.7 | 12.5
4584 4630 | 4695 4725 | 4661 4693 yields 0.8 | 13.1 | 12.7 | 12.8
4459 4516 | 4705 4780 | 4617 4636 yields -0.6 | 12.5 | 12.9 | 12.7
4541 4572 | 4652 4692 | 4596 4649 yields -1.0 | 13.2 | 12.5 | 12.8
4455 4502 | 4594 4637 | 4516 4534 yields 0.8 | 12.2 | 13.2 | 12.5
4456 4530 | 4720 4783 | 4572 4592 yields -0.4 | 12.4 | 12.9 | 12.6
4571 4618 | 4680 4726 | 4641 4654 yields 0.7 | 13.1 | 12.7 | 12.9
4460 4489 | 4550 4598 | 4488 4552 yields 0.1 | 12.2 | 13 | 12.6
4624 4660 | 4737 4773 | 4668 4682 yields 0.2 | 12.6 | 12.9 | 12.7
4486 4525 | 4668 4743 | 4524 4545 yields 1.5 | 12.8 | 12.7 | 12.8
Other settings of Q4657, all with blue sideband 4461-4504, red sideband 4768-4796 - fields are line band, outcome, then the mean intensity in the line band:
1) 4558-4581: -1.4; 13.2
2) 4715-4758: -1.1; 13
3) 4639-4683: 0.7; 12.4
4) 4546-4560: -0.5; 12.9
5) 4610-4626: -0.8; 13.1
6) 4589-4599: -0.3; 12.9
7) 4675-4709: 0.0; 12.7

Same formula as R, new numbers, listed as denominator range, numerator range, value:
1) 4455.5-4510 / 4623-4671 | 1.01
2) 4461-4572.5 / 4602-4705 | 1.01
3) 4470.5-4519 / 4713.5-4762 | 1.02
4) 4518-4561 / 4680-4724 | 1.02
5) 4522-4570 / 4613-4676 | 1.00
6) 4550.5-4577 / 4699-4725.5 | 0.97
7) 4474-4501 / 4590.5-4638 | 1.06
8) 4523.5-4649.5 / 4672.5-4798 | 1.00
